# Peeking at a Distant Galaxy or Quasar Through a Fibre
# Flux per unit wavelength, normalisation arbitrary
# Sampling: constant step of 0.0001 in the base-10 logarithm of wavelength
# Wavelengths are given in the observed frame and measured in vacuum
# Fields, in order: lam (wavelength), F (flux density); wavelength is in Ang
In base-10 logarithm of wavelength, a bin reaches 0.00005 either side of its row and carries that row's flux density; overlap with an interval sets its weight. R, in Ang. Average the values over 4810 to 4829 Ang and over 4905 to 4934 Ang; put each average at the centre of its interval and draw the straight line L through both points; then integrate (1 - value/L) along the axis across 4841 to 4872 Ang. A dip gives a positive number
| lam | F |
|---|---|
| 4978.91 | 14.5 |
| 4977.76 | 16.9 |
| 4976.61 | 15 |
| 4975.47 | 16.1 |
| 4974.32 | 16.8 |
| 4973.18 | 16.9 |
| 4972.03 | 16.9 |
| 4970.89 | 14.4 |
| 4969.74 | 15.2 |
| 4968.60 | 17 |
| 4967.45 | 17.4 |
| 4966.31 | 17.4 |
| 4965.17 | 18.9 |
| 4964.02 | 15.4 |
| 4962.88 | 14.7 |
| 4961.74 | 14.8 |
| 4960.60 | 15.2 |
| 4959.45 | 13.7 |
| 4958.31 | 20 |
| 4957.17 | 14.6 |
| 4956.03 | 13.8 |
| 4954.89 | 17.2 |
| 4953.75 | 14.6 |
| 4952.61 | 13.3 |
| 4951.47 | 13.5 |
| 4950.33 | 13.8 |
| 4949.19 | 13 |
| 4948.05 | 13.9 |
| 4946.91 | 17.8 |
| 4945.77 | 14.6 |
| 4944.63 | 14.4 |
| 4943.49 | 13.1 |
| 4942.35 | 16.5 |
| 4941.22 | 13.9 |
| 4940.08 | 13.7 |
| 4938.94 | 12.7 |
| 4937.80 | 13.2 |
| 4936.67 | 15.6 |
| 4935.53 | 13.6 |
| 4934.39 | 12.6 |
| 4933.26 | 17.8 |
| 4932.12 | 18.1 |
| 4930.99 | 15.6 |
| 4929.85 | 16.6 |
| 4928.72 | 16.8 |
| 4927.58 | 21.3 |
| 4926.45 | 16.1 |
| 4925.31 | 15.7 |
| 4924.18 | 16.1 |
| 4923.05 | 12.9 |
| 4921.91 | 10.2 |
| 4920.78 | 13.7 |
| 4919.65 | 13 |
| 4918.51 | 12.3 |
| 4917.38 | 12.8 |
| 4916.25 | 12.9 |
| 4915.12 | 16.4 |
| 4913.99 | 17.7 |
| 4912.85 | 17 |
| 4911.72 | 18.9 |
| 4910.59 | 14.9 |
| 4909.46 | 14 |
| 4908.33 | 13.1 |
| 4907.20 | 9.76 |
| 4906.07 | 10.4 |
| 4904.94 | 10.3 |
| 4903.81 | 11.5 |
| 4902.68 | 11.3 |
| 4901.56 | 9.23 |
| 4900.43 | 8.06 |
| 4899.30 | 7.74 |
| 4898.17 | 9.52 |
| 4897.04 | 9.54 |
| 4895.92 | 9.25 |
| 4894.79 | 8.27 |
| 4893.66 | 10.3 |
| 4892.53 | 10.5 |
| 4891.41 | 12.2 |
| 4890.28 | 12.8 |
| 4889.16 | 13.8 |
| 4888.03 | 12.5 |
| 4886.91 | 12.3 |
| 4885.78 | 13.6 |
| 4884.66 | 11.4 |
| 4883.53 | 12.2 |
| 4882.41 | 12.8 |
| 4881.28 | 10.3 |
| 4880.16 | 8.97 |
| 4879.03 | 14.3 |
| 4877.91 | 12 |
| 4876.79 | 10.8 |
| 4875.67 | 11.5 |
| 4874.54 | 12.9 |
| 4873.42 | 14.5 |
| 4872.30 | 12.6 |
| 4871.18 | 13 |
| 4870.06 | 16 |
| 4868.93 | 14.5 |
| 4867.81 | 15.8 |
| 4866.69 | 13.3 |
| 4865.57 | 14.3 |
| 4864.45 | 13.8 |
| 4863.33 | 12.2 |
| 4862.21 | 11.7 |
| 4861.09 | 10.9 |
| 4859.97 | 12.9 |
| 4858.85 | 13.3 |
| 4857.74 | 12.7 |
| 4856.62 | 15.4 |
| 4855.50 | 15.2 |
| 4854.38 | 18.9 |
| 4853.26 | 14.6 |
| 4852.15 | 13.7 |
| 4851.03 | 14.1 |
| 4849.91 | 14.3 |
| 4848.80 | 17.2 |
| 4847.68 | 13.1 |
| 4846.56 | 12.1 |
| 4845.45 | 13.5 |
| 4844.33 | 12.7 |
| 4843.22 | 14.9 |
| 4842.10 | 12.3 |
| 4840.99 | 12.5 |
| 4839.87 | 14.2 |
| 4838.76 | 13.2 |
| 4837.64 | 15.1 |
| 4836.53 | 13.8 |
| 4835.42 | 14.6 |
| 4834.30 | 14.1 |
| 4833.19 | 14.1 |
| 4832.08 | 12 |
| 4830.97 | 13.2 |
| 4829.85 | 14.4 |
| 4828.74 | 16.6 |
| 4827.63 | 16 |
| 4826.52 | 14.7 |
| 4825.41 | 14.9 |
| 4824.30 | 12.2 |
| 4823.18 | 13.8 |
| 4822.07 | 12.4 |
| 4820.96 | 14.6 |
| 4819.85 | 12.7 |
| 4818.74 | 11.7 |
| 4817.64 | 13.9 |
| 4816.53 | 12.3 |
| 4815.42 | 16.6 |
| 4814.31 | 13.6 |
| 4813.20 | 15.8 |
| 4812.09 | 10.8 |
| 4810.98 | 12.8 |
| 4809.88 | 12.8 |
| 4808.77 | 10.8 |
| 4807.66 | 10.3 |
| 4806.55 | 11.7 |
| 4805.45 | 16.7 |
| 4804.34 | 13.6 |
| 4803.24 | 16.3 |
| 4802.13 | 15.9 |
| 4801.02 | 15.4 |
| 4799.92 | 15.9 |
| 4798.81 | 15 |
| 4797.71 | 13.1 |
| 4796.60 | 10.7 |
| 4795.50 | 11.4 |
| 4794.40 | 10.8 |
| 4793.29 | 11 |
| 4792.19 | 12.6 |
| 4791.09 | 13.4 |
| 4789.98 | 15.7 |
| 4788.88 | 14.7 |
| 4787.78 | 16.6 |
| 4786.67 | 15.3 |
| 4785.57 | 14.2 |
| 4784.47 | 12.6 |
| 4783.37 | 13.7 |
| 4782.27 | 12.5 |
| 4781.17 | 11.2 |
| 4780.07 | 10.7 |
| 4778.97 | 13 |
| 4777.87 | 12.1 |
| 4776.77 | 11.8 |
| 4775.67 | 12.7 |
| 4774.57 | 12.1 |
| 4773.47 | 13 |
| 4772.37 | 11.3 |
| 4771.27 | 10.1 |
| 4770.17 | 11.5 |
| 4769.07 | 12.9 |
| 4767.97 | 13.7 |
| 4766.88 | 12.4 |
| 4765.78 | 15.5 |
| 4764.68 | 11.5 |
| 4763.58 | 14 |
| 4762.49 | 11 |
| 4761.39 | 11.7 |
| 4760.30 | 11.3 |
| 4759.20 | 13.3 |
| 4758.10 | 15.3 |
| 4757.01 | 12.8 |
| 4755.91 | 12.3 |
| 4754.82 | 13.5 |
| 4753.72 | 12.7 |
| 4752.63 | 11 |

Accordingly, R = 0.6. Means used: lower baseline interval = 13.8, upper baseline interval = 14.9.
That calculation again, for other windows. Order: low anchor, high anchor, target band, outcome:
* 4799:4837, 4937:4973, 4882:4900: 4.2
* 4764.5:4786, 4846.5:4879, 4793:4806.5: -1.0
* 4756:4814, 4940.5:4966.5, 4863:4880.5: 1.1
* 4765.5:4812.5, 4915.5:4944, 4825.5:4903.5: 5.5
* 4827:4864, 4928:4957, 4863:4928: 7.5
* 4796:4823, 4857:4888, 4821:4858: -2.7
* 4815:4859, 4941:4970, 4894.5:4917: 4.2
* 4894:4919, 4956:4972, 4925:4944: -2.1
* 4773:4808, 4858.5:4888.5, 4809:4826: -0.3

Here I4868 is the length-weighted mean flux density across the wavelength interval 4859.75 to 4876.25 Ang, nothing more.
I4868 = 13.3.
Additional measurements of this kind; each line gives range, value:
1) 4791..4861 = 13.7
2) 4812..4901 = 13.1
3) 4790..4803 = 13.4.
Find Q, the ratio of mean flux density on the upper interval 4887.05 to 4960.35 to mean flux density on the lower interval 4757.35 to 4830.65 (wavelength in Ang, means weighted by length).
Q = 1.03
